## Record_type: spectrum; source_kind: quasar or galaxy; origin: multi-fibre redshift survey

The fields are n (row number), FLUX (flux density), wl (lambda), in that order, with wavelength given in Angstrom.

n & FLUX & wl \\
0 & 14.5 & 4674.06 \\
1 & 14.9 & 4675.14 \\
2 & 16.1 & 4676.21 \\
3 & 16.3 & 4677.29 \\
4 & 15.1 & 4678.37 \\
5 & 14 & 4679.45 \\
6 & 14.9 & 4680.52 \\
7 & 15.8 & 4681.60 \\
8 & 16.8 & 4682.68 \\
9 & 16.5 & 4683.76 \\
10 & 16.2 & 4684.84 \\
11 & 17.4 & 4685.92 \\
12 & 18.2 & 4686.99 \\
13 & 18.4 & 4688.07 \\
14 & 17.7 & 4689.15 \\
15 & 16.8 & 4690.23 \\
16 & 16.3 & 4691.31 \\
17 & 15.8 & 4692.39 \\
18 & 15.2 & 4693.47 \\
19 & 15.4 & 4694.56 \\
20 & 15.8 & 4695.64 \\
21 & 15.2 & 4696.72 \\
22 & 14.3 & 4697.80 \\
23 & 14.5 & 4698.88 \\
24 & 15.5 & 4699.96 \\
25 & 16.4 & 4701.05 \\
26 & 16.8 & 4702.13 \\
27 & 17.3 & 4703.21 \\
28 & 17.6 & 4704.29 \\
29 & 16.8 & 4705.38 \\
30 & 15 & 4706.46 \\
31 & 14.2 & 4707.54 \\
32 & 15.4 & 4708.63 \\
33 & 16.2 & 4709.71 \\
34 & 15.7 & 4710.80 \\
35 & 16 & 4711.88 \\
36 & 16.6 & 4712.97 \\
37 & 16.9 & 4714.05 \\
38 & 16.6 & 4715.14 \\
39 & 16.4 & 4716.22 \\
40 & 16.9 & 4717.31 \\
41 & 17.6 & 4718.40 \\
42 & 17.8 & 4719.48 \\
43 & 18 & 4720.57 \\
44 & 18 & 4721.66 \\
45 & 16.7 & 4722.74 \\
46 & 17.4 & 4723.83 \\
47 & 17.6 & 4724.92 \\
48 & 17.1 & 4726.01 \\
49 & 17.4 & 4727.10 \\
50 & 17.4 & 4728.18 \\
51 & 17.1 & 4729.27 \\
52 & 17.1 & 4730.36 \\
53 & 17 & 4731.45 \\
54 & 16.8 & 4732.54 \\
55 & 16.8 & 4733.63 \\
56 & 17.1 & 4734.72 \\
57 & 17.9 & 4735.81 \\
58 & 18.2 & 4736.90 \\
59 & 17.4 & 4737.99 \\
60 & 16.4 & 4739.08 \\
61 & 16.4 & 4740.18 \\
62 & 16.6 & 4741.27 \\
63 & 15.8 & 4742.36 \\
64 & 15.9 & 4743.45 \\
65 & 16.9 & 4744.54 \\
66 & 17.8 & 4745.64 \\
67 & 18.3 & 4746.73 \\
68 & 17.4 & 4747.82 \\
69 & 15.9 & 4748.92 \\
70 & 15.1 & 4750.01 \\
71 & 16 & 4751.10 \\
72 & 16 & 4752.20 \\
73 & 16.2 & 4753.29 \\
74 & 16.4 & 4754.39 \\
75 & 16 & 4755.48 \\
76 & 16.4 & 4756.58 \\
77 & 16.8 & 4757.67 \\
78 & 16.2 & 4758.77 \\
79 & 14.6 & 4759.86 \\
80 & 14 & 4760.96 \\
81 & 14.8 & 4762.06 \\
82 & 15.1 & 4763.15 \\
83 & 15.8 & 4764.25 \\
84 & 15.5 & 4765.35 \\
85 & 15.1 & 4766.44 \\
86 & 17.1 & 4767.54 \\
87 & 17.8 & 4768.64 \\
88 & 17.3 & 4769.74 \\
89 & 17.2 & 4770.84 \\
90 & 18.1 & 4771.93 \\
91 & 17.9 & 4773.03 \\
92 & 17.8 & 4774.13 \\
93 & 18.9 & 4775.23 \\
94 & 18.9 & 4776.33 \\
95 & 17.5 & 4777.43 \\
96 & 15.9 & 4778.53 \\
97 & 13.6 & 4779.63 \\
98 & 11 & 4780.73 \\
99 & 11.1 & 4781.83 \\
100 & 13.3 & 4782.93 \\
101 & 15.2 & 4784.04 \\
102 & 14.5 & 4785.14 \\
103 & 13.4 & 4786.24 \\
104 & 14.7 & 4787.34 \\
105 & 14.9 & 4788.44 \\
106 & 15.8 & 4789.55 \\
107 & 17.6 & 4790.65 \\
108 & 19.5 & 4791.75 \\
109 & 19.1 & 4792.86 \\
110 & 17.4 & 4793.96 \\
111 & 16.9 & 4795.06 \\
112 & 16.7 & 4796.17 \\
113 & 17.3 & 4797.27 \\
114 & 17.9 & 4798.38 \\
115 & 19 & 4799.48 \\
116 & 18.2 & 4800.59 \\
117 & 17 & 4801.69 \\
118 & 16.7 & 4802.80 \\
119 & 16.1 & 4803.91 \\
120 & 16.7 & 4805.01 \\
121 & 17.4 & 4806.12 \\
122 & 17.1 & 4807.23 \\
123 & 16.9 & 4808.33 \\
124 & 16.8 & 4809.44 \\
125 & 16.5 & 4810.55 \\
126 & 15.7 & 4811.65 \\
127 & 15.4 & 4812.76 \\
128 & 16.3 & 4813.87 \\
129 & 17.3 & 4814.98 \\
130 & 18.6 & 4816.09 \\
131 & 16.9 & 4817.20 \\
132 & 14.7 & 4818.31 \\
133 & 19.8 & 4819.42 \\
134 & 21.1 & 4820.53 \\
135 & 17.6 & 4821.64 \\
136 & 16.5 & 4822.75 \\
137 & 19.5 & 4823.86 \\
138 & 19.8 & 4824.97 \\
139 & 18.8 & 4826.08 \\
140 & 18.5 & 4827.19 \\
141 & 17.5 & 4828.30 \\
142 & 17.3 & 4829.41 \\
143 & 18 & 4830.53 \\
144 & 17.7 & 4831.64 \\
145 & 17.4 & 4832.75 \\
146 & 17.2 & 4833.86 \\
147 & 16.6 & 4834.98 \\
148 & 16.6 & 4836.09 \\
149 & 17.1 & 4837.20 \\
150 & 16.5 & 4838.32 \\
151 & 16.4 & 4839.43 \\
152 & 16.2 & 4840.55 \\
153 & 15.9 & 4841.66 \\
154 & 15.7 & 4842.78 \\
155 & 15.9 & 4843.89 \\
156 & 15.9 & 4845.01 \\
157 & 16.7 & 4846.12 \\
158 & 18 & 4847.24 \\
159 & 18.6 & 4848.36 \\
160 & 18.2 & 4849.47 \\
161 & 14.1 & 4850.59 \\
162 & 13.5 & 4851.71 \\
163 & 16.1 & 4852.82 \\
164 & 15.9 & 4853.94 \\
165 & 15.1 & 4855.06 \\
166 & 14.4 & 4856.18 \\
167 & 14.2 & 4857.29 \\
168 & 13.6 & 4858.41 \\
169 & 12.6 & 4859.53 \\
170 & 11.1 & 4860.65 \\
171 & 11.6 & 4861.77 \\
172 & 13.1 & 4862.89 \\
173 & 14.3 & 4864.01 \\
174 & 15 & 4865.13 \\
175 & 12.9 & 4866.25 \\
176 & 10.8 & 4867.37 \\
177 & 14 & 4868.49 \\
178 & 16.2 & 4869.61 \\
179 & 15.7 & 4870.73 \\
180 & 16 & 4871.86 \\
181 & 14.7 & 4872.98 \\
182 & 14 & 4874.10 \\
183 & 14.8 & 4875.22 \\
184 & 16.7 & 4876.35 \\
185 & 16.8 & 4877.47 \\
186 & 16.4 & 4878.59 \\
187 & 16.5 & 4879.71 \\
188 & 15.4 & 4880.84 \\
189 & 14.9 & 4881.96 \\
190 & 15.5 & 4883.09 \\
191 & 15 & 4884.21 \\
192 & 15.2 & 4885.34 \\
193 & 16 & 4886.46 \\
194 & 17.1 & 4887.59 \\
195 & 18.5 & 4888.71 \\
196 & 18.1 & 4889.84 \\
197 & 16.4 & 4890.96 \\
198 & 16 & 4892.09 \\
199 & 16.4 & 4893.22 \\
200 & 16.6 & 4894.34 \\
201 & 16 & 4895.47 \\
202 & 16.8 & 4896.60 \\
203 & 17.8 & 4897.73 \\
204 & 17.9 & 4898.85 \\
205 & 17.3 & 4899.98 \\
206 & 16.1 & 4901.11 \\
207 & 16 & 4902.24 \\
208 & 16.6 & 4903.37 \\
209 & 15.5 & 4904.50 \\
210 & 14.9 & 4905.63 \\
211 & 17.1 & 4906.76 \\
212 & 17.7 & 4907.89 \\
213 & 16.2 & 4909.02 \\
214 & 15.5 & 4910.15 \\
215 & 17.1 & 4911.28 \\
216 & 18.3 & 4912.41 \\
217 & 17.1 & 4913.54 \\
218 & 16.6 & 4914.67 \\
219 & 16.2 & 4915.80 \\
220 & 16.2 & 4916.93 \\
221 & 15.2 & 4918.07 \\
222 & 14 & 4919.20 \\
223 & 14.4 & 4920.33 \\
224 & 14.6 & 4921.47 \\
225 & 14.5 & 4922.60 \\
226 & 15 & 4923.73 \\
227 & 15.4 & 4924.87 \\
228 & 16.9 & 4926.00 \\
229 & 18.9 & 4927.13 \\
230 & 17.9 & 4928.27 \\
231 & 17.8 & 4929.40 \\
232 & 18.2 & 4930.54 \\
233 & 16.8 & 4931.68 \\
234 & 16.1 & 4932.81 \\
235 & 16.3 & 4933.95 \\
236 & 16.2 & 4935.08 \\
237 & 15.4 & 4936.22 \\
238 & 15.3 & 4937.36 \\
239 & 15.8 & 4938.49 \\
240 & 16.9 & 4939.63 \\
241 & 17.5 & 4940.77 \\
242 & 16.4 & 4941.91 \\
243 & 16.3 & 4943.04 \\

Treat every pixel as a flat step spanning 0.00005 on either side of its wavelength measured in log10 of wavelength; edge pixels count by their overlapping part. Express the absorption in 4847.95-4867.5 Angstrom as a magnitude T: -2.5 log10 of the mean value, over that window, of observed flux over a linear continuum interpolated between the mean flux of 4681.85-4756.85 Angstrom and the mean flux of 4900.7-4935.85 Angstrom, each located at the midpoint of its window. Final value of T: 0.15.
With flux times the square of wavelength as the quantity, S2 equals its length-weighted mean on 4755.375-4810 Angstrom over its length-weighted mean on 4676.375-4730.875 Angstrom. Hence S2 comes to 1.0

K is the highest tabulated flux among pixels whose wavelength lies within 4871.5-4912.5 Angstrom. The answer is 18.5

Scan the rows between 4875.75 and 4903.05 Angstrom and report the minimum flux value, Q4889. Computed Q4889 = 14.9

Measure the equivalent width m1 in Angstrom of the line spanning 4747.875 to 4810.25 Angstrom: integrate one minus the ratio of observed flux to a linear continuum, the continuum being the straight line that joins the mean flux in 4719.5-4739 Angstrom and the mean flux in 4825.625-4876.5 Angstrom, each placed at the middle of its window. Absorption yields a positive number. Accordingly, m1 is 1.2 Angstrom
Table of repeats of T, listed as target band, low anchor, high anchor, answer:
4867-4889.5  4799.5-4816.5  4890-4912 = 0.07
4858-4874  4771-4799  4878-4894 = 0.19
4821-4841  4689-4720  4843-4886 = -0.15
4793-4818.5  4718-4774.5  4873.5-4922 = -0.03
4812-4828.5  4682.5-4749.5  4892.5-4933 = -0.08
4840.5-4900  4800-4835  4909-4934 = 0.09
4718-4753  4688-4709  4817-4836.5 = -0.03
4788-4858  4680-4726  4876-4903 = -0.03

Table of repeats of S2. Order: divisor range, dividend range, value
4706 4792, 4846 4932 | 1.02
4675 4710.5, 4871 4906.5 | 1.10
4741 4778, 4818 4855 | 1.07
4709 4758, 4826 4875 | 0.97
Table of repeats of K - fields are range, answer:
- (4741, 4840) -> 21.1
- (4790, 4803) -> 19.5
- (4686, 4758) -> 18.4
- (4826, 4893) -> 18.8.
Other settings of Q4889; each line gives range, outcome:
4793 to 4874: 10.8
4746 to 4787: 11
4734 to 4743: 15.8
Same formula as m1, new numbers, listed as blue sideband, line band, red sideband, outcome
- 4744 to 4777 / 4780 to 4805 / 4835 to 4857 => 0.5 Angstrom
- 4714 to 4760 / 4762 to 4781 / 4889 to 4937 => 0.3 Angstrom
